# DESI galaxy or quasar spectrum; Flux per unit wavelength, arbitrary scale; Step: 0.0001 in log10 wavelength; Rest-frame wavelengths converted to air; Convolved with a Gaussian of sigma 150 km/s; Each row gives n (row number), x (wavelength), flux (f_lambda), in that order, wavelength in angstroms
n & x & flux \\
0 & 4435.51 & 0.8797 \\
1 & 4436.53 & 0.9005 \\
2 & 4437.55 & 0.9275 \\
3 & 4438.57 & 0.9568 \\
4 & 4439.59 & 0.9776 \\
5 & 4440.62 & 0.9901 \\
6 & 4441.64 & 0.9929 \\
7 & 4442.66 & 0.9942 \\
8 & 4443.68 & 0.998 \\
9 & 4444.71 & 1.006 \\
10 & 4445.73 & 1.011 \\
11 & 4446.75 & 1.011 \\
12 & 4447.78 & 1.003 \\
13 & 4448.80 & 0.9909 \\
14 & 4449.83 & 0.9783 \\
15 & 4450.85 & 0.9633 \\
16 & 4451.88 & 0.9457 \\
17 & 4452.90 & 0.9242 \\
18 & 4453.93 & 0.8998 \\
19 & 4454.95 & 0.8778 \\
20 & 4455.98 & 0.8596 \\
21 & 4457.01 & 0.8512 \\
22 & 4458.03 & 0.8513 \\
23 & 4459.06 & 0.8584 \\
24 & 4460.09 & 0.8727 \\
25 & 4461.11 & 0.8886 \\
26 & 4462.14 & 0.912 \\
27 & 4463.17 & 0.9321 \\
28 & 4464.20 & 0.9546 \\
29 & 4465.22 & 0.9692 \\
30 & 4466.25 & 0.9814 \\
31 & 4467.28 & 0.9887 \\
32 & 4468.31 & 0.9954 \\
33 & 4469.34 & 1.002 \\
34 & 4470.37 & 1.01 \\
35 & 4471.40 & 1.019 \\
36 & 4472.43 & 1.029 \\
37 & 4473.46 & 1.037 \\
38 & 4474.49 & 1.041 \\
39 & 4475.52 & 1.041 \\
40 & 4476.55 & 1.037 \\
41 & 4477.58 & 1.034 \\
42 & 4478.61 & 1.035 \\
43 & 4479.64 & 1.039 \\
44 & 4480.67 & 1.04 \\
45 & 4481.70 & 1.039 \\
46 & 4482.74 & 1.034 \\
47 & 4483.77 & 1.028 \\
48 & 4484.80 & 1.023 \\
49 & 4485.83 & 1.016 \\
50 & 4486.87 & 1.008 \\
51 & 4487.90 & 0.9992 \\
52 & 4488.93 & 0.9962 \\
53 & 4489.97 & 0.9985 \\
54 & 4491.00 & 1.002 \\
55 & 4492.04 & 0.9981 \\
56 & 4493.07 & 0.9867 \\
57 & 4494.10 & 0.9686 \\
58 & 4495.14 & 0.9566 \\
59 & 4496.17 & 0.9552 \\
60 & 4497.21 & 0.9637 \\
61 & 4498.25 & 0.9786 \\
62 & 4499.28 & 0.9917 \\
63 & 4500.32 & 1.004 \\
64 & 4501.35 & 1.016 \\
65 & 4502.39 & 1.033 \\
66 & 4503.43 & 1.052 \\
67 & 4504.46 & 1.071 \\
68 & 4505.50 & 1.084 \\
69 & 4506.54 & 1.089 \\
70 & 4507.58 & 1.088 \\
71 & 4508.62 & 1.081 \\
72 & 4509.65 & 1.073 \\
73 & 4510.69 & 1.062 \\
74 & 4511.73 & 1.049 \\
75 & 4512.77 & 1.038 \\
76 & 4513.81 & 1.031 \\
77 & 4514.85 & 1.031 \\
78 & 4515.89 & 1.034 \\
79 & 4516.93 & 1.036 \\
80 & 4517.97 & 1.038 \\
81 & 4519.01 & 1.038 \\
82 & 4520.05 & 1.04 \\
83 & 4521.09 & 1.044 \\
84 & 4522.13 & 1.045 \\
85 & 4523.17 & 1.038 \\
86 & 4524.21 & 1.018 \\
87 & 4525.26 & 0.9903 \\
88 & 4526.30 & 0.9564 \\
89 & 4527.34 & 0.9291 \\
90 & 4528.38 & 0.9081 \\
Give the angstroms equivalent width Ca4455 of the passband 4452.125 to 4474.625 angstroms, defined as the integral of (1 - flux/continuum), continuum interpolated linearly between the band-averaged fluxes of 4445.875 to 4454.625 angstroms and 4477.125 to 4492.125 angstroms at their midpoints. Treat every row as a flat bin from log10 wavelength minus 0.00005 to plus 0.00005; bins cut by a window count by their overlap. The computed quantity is 1.0 angstroms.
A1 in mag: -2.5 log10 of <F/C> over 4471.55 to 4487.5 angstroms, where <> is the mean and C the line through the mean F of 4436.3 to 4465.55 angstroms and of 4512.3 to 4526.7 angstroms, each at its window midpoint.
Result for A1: -0.06 mag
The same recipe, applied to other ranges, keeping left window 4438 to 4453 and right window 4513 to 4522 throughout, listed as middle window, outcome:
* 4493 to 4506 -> 0.02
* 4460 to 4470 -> 0.05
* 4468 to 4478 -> -0.02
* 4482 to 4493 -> 0.01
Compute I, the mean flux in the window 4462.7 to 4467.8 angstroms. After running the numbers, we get 0.966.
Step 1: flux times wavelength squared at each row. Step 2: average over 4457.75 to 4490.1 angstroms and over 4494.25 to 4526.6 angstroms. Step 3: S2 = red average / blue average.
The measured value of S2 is 1.05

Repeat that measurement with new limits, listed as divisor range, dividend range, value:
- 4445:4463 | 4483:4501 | 1.09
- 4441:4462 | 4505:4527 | 1.14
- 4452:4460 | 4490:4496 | 1.14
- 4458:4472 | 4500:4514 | 1.13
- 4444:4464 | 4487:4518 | 1.13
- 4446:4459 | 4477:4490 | 1.12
